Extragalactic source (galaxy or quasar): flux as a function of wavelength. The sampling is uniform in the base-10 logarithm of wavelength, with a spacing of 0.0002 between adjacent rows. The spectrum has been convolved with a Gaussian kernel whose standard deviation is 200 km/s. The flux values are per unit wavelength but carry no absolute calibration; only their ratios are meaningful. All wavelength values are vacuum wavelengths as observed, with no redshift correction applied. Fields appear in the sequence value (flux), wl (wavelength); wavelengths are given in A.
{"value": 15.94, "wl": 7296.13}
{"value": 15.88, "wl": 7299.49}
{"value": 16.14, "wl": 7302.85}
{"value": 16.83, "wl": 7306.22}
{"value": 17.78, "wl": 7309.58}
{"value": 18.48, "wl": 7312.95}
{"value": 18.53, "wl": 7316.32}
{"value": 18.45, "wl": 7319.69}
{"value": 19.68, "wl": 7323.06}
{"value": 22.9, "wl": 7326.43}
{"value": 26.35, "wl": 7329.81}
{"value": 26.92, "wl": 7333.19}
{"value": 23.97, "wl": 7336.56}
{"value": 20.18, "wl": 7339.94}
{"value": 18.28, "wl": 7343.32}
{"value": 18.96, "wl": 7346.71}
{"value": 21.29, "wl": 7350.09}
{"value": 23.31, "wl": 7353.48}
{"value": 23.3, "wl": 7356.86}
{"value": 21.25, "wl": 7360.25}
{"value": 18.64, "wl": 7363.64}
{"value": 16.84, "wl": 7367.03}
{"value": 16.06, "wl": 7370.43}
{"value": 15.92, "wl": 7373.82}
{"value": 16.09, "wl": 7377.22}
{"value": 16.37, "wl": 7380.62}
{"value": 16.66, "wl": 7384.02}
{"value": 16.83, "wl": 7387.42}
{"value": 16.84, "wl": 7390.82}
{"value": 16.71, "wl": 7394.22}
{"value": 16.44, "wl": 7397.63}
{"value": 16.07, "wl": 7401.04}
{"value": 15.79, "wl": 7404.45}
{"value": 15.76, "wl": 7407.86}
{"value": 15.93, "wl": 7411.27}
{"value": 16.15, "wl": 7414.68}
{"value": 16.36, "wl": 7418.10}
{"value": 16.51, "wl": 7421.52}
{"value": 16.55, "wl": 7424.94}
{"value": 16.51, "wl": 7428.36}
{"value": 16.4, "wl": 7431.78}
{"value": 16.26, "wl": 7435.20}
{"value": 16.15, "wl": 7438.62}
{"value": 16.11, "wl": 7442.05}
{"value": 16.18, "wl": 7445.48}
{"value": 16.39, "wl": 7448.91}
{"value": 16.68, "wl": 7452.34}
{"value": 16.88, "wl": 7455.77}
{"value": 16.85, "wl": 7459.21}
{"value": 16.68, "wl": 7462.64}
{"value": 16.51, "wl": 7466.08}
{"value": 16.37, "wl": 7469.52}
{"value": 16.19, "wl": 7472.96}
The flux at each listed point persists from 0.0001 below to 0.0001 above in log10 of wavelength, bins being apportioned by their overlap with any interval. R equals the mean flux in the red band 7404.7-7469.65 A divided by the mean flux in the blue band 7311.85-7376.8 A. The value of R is 0.8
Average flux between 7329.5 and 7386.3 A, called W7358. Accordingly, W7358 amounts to 19.8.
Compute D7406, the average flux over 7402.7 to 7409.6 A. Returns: 15.8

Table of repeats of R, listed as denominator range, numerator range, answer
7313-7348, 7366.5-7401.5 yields 0.77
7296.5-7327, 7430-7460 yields 0.91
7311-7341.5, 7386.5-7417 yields 0.75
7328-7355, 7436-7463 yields 0.74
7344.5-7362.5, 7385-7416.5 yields 0.76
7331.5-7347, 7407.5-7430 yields 0.74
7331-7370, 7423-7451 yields 0.77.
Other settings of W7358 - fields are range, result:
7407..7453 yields 16.3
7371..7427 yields 16.3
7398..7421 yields 16.1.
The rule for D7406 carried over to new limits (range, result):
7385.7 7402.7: 16.6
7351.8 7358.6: 23.3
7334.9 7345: 20.8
